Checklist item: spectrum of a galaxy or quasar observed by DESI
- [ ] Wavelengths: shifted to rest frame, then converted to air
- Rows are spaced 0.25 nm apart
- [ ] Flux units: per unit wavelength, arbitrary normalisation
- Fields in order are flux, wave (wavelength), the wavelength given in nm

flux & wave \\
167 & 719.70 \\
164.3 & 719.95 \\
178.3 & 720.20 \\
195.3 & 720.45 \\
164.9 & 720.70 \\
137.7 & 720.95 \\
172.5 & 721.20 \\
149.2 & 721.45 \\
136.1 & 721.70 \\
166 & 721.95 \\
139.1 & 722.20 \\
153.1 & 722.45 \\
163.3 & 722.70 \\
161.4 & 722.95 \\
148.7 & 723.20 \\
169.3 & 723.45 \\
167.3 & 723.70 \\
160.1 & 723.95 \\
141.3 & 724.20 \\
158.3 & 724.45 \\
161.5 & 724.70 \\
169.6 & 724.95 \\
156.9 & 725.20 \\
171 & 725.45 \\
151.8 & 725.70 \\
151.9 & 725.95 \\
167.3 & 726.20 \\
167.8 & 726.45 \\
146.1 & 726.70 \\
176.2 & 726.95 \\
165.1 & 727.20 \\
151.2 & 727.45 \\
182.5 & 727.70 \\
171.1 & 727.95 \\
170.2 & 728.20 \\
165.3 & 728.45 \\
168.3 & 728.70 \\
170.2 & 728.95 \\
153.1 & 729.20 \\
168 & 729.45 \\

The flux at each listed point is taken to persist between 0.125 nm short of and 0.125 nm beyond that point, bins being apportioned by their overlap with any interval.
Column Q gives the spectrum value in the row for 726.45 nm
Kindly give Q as 167.8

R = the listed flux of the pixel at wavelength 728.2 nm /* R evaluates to 170.2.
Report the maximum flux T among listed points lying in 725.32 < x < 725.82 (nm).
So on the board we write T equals 171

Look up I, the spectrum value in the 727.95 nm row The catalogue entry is 171.1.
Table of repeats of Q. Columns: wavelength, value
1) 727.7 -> 182.5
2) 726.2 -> 167.3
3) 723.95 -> 160.1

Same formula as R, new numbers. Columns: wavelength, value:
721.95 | 166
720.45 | 195.3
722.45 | 153.1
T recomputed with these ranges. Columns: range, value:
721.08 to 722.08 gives 172.5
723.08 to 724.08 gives 169.3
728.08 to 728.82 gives 170.2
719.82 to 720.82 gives 195.3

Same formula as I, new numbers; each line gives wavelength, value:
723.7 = 167.3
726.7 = 146.1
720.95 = 137.7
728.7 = 168.3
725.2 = 156.9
